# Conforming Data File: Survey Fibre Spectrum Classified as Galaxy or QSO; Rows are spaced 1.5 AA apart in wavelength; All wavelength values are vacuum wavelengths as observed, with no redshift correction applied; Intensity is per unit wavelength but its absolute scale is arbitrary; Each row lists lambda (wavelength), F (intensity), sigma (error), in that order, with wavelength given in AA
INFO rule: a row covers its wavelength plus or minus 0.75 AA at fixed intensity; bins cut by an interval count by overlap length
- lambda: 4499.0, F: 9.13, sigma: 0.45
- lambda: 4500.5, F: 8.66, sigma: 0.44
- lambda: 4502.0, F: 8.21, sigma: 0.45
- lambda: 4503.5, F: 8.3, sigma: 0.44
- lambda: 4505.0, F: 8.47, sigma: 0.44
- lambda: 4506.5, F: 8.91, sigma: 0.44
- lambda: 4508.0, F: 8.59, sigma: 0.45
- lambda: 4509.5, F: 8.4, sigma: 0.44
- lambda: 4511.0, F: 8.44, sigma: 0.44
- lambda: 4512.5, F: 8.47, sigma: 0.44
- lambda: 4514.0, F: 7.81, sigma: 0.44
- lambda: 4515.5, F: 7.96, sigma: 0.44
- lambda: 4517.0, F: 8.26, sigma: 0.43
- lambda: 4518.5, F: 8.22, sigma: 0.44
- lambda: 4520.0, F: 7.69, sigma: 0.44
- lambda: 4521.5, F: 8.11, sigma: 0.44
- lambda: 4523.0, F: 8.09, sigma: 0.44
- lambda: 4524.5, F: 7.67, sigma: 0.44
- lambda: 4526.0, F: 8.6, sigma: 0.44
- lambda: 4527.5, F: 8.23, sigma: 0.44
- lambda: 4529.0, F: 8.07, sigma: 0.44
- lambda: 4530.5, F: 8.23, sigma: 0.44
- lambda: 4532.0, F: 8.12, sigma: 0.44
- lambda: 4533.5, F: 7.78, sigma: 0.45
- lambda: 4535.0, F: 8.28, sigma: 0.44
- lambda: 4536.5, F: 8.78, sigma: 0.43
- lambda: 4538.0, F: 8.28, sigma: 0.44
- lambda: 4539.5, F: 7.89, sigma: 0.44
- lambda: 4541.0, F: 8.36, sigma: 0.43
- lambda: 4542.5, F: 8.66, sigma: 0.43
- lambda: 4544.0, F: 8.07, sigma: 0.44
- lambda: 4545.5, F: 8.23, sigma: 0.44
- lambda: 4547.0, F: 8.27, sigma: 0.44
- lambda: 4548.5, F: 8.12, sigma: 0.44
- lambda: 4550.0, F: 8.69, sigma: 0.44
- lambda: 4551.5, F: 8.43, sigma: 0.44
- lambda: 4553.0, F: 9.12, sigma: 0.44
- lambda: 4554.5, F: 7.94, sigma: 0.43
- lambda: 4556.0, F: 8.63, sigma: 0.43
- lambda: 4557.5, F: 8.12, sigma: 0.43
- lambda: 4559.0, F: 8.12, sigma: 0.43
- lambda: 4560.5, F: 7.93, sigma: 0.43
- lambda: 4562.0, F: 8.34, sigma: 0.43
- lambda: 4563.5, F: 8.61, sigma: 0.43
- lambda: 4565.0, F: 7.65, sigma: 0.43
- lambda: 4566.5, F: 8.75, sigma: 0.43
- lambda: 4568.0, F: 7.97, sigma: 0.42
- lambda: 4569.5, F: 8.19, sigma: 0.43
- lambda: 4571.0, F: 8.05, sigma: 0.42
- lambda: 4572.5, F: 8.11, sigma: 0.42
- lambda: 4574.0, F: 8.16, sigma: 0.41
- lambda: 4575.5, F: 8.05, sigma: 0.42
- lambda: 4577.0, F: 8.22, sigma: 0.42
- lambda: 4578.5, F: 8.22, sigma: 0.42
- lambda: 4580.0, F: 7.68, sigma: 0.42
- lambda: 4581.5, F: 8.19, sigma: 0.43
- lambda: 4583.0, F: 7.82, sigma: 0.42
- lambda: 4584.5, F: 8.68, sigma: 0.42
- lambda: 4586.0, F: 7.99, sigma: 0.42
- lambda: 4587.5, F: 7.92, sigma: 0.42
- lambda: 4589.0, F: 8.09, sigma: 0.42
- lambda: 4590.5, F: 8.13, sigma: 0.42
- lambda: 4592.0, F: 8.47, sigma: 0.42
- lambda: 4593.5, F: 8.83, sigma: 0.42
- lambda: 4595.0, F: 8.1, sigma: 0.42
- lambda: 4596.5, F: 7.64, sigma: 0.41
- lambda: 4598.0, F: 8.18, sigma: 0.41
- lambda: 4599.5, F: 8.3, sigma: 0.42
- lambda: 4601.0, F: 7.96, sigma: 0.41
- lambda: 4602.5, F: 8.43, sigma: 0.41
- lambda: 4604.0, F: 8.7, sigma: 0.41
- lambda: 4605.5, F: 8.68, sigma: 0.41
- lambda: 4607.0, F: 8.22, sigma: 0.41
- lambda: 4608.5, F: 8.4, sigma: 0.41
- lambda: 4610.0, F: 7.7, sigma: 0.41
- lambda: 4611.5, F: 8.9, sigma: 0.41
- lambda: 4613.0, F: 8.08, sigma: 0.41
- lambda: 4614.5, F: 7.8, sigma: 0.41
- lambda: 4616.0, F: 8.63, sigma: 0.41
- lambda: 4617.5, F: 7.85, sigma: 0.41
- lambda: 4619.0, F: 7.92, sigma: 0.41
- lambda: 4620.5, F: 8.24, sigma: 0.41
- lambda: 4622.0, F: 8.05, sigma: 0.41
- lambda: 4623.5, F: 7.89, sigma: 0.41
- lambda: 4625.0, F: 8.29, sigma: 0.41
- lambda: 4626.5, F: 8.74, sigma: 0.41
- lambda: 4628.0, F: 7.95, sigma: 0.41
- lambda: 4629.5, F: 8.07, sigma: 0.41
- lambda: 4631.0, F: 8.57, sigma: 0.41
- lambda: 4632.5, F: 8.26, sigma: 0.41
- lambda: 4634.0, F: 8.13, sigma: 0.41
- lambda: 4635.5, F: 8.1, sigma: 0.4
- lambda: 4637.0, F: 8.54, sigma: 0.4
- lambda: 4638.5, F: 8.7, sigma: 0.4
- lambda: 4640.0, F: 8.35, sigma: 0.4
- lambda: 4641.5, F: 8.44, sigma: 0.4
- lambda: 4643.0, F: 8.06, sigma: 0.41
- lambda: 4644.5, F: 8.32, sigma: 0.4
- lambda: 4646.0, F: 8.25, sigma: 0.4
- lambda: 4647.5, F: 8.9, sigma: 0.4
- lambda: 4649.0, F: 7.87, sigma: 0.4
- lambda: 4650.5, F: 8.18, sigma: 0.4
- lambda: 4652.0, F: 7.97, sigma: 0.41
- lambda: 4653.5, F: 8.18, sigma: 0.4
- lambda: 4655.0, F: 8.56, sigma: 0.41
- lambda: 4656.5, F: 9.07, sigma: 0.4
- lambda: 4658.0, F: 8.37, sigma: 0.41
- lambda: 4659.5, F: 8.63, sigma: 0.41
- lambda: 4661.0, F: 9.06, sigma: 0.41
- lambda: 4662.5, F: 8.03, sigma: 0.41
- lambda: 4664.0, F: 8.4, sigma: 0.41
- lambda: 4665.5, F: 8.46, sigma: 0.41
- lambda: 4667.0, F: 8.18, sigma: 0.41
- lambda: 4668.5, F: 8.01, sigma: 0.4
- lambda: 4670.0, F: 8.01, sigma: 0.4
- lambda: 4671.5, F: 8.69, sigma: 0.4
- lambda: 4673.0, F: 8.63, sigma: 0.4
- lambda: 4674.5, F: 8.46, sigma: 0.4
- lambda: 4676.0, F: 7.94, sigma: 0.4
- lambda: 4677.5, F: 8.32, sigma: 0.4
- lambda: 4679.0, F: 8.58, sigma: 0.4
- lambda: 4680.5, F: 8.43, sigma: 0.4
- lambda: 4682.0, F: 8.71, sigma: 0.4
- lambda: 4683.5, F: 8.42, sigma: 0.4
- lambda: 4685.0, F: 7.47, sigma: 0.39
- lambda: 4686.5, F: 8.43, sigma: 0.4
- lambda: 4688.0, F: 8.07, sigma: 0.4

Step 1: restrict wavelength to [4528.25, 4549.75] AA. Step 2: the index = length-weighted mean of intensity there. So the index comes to 8.24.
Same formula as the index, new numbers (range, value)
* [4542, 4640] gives 8.24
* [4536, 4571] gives 8.3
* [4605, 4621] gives 8.21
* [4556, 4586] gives 8.16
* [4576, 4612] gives 8.22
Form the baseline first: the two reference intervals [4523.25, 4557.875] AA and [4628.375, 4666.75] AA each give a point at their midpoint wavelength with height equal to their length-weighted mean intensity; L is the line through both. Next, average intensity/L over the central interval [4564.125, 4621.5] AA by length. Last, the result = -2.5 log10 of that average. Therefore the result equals 0.02 mag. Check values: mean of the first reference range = 8.28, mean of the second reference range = 8.37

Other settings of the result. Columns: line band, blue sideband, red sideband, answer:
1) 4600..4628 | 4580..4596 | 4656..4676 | 0.004 mag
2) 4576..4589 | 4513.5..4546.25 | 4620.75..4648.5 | 0.019 mag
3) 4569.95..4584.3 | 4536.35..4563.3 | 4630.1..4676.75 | 0.034 mag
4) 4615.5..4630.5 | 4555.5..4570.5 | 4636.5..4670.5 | 0.021 mag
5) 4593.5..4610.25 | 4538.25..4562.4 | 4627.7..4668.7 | 0.010 mag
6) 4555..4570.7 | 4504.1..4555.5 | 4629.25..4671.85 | 0.010 mag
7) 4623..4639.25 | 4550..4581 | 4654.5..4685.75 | 0.004 mag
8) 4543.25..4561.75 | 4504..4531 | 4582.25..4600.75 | -0.013 mag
